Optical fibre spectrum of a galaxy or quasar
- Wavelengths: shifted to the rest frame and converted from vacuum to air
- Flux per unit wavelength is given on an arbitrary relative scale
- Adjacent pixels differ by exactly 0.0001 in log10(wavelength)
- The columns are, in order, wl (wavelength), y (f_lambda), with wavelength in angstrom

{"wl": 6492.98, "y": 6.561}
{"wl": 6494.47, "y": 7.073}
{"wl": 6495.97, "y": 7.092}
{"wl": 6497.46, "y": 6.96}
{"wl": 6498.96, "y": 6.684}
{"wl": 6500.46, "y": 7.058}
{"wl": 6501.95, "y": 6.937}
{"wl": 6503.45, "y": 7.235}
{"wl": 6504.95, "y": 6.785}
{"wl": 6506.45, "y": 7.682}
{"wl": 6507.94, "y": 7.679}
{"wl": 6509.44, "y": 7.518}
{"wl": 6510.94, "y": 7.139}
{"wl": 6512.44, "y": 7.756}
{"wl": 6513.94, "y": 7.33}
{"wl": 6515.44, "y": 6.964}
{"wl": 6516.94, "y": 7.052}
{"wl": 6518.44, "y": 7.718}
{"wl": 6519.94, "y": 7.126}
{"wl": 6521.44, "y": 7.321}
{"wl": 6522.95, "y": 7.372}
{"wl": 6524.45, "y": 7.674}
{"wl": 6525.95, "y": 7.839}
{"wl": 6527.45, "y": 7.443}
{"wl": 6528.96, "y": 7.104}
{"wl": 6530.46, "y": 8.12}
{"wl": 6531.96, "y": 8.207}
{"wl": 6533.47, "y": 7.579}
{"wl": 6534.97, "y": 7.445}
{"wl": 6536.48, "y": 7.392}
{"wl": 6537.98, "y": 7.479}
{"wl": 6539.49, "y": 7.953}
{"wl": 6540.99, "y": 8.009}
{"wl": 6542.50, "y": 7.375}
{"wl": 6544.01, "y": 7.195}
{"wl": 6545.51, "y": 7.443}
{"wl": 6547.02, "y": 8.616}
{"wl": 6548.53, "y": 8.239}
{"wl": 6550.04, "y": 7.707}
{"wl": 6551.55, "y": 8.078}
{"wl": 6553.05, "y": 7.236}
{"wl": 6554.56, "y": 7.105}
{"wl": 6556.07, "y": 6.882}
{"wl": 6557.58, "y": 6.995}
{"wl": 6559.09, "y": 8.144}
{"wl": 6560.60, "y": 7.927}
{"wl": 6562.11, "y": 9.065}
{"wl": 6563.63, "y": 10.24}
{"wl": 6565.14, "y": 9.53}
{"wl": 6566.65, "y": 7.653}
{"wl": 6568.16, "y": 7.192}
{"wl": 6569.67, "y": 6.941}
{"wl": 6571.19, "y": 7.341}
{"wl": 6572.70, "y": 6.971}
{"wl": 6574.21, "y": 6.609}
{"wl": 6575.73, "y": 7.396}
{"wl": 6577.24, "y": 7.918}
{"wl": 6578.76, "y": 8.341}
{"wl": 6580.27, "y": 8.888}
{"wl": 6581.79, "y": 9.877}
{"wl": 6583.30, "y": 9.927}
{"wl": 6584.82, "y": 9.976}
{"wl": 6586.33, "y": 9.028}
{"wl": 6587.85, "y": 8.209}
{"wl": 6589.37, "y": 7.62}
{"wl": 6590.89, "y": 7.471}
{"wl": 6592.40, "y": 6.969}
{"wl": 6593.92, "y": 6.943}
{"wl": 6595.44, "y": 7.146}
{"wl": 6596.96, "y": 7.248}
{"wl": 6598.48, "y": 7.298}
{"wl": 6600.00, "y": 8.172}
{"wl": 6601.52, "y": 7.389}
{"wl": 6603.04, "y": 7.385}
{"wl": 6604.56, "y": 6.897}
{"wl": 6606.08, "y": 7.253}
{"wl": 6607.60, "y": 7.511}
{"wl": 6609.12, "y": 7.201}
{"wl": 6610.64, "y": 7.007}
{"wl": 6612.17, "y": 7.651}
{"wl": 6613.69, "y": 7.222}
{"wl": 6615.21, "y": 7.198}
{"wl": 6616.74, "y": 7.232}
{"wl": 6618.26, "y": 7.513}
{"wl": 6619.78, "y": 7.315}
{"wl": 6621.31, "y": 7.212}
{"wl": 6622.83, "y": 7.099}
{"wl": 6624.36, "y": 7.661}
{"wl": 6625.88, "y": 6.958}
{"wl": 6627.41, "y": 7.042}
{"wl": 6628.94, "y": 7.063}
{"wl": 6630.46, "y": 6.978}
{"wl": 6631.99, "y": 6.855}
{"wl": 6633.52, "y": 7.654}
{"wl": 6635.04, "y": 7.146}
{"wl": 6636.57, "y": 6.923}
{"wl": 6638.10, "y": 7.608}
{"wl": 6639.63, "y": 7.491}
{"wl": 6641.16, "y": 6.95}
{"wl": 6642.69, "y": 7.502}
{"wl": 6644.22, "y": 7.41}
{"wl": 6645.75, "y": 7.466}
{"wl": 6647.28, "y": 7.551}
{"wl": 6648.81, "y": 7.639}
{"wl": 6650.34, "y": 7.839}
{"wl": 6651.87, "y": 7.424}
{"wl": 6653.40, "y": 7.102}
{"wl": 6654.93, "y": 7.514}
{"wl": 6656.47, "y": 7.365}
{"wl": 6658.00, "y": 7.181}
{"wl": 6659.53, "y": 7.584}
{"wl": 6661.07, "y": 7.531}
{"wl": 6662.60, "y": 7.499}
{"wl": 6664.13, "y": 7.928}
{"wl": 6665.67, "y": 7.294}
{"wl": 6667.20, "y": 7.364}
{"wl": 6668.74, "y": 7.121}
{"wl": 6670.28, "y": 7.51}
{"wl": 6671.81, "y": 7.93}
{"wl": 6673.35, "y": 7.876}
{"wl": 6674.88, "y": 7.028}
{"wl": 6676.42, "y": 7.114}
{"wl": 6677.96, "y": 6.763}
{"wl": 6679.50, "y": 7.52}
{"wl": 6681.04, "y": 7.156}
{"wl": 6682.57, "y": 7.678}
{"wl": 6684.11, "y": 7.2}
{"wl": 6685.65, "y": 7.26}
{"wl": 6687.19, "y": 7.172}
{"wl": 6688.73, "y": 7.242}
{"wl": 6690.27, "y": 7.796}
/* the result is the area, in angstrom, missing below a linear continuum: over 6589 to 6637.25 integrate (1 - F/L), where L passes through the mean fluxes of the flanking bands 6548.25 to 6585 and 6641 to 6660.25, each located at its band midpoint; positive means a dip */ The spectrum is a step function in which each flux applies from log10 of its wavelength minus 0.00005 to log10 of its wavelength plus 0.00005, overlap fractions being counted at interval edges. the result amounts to 2.88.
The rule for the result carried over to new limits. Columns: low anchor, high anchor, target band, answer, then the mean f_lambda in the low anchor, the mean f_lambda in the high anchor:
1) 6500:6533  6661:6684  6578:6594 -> -2.4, 7.42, 7.41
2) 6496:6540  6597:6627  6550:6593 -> -4.1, 7.39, 7.32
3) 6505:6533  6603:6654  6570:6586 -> -2.0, 7.49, 7.29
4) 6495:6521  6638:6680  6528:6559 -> -1.5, 7.22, 7.43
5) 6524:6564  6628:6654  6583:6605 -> -0.8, 7.77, 7.33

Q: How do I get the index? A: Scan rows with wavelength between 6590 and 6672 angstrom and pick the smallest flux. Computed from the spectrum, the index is 6.855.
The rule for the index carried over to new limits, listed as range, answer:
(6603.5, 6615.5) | 6.897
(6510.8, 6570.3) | 6.882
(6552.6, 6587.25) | 6.609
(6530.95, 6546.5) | 7.195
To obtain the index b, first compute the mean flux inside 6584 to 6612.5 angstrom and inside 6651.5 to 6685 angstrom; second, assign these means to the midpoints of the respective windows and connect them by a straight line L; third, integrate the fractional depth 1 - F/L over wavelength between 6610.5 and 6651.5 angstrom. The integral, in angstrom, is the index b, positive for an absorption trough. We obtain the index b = 1.1 angstrom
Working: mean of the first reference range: 7.6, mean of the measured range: 7.31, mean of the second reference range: 7.39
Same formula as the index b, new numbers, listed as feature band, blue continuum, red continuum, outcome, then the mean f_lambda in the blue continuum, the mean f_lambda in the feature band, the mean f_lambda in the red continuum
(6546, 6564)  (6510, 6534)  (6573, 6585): 0.2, 7.48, 7.96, 8.49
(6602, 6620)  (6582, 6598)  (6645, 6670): 1.4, 8.1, 7.29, 7.46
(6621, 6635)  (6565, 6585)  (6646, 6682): 1.0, 8.09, 7.17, 7.43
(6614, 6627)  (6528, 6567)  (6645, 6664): 0.6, 7.87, 7.27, 7.49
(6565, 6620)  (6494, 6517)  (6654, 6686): -3.0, 7.19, 7.7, 7.4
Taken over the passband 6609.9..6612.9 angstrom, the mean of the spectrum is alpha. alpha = 7.31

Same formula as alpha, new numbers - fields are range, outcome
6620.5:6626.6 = 7.23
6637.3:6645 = 7.39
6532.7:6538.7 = 7.47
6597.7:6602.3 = 7.62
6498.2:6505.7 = 6.93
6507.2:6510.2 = 7.59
